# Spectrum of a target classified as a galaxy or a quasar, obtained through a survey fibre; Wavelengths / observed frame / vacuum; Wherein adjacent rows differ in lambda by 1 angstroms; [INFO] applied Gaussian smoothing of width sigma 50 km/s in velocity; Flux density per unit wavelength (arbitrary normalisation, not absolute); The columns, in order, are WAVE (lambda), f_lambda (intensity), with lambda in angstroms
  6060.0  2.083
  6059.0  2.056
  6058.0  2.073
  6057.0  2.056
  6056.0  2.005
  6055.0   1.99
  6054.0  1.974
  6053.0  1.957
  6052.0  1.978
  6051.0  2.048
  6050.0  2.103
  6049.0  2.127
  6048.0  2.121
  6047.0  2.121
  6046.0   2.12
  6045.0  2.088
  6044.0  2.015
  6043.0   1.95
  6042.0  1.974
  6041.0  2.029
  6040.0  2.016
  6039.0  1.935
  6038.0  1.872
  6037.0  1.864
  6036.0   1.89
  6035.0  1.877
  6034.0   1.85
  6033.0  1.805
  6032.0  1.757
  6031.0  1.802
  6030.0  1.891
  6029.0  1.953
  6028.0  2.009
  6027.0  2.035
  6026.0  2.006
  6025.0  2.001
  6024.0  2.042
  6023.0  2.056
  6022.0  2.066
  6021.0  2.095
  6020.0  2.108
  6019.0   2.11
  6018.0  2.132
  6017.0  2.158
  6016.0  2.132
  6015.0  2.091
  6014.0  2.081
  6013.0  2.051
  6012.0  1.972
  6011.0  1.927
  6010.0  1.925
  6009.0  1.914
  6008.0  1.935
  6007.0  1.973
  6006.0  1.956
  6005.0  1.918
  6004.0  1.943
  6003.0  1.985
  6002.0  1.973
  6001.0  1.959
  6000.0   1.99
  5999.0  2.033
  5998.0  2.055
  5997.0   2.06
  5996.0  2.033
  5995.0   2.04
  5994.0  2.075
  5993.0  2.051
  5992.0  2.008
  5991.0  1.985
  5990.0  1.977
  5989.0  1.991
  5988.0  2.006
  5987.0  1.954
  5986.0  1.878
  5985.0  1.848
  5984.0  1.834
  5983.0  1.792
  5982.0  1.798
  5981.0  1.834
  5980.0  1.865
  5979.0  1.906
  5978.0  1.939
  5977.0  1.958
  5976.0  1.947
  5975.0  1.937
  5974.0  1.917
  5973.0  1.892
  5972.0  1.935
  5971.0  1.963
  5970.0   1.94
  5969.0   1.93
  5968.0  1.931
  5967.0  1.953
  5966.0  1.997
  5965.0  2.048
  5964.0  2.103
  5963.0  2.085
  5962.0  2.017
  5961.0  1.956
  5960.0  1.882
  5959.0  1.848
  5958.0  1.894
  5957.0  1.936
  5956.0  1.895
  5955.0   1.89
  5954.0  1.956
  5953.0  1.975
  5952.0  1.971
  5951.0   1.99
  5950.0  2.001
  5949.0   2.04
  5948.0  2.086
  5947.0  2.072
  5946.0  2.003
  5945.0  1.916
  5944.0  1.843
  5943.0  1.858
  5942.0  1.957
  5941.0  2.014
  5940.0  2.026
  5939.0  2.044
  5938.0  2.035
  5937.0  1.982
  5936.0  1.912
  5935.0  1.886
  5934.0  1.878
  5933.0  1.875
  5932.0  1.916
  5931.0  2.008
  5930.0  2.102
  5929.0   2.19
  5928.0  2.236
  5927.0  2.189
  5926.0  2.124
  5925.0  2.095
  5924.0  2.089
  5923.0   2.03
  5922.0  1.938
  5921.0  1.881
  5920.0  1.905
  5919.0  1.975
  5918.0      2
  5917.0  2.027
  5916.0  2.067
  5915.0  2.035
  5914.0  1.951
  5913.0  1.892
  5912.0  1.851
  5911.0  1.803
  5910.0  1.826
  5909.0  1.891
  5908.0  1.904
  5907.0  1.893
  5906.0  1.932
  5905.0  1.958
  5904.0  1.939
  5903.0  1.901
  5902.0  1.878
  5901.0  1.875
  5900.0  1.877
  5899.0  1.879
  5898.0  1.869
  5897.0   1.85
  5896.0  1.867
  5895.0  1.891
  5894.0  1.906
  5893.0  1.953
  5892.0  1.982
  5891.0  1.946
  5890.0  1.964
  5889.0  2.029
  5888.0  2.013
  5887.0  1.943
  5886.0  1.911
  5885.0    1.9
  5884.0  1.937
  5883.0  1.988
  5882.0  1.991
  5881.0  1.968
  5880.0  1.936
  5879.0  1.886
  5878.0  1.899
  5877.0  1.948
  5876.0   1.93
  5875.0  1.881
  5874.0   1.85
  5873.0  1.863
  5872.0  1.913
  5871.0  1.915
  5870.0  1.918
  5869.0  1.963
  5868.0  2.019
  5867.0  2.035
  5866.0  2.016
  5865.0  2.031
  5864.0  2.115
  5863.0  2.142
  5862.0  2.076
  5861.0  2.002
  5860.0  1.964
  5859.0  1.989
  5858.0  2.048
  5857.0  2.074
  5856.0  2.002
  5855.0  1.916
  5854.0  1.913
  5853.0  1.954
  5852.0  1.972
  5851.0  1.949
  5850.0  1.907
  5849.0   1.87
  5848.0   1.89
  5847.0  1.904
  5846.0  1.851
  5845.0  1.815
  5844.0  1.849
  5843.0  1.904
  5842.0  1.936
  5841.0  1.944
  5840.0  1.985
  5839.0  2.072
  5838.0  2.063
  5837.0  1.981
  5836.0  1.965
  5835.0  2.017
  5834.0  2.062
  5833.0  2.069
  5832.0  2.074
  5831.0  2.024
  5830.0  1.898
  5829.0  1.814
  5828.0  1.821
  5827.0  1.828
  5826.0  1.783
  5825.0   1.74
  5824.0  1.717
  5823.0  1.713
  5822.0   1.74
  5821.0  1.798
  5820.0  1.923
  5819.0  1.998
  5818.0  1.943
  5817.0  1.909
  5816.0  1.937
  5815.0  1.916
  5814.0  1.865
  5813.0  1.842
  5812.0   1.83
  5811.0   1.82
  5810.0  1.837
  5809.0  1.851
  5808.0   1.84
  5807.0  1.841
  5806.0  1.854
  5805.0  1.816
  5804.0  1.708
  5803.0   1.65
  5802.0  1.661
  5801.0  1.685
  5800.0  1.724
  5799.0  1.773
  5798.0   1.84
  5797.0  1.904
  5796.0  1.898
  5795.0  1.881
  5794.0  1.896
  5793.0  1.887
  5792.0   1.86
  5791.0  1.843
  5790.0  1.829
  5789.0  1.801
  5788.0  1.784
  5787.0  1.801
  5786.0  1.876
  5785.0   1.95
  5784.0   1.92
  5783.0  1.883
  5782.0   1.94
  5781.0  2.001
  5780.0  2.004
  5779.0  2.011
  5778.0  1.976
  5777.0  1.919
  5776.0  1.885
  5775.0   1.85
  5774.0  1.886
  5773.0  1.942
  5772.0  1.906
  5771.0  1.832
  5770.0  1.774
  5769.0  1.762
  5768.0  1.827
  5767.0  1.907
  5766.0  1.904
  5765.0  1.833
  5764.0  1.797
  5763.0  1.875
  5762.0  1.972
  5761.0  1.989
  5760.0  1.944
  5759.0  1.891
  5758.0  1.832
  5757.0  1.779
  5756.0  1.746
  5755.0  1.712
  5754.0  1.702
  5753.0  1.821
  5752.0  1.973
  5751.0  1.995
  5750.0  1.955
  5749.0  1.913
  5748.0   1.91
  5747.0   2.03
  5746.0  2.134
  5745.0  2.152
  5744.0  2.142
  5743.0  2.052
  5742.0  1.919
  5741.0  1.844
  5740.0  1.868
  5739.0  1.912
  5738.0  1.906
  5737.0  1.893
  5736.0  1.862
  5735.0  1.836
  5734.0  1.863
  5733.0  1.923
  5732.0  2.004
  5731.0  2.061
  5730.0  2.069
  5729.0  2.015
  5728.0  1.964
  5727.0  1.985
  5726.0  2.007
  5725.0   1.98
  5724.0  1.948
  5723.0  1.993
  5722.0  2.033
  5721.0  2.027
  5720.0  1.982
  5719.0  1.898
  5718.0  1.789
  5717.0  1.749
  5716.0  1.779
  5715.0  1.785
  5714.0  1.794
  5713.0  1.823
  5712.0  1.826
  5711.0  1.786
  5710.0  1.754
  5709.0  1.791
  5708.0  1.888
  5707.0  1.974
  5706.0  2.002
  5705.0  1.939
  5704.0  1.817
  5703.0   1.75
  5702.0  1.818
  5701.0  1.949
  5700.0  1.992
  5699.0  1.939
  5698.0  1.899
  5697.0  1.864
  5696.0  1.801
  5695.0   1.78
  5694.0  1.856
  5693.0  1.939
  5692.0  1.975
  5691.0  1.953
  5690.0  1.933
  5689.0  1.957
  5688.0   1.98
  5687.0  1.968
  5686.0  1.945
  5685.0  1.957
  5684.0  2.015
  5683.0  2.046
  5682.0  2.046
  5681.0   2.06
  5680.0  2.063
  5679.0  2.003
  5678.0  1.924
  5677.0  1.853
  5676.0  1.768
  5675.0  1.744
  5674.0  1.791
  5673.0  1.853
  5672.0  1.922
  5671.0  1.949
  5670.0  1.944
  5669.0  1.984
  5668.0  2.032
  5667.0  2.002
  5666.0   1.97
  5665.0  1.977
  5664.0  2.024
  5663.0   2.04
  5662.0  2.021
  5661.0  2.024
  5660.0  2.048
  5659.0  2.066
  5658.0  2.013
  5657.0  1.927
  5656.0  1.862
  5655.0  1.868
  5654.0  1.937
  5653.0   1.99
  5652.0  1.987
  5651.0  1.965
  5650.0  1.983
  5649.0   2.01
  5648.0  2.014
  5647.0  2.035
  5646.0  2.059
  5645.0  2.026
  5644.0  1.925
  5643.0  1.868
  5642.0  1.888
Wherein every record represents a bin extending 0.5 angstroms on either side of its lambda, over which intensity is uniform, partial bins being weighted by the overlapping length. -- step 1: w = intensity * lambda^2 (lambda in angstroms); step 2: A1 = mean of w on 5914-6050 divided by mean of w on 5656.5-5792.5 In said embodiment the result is 1.13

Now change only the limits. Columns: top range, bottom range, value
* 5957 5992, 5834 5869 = 1.02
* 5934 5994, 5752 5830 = 1.12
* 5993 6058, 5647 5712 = 1.16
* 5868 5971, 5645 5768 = 1.09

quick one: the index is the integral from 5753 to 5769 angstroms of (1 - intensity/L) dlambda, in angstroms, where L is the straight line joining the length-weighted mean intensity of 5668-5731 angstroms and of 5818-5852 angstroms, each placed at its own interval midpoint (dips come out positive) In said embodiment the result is 0.57 angstroms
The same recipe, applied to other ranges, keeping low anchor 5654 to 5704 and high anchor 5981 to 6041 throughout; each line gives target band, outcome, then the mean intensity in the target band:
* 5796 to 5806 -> 0.96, 1.76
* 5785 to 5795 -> 0.52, 1.85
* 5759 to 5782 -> 0.57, 1.9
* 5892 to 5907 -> 0.47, 1.9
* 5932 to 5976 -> 0.19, 1.96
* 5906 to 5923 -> 0.29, 1.93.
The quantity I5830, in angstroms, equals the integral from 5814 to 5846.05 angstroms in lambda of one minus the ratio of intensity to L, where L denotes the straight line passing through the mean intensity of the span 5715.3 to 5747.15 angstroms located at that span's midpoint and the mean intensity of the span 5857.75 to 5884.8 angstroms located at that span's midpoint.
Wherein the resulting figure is 0.92 angstroms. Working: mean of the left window 1.95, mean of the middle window 1.91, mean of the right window 1.97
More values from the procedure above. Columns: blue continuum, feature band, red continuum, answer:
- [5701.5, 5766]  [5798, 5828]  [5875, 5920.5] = 1.6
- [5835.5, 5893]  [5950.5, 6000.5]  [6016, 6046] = 0.5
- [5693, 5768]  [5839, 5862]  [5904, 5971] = 0.0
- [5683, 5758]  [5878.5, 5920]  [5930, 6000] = 0.4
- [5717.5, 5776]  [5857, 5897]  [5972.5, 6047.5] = -0.3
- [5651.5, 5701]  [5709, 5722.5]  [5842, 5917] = 0.7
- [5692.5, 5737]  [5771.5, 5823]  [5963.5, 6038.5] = 1.6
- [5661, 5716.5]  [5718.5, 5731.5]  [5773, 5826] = -0.7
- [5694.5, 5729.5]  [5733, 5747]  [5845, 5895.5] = -0.4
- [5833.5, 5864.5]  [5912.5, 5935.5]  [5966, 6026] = -0.4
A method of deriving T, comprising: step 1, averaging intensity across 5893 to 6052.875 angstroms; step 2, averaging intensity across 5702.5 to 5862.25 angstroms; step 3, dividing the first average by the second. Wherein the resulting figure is 1.04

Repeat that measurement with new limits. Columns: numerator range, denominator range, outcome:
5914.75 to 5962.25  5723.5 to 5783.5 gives 1.04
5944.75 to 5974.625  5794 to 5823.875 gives 1.08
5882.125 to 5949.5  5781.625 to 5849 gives 1.05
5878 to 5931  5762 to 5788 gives 1.04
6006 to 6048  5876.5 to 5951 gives 1.02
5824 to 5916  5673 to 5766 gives 1.01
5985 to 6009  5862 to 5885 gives 1.01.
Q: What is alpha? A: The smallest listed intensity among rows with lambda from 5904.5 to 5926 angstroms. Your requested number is 1.803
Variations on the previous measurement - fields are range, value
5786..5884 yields 1.65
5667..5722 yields 1.744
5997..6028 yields 1.914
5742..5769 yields 1.702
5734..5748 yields 1.836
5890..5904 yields 1.85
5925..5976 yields 1.843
